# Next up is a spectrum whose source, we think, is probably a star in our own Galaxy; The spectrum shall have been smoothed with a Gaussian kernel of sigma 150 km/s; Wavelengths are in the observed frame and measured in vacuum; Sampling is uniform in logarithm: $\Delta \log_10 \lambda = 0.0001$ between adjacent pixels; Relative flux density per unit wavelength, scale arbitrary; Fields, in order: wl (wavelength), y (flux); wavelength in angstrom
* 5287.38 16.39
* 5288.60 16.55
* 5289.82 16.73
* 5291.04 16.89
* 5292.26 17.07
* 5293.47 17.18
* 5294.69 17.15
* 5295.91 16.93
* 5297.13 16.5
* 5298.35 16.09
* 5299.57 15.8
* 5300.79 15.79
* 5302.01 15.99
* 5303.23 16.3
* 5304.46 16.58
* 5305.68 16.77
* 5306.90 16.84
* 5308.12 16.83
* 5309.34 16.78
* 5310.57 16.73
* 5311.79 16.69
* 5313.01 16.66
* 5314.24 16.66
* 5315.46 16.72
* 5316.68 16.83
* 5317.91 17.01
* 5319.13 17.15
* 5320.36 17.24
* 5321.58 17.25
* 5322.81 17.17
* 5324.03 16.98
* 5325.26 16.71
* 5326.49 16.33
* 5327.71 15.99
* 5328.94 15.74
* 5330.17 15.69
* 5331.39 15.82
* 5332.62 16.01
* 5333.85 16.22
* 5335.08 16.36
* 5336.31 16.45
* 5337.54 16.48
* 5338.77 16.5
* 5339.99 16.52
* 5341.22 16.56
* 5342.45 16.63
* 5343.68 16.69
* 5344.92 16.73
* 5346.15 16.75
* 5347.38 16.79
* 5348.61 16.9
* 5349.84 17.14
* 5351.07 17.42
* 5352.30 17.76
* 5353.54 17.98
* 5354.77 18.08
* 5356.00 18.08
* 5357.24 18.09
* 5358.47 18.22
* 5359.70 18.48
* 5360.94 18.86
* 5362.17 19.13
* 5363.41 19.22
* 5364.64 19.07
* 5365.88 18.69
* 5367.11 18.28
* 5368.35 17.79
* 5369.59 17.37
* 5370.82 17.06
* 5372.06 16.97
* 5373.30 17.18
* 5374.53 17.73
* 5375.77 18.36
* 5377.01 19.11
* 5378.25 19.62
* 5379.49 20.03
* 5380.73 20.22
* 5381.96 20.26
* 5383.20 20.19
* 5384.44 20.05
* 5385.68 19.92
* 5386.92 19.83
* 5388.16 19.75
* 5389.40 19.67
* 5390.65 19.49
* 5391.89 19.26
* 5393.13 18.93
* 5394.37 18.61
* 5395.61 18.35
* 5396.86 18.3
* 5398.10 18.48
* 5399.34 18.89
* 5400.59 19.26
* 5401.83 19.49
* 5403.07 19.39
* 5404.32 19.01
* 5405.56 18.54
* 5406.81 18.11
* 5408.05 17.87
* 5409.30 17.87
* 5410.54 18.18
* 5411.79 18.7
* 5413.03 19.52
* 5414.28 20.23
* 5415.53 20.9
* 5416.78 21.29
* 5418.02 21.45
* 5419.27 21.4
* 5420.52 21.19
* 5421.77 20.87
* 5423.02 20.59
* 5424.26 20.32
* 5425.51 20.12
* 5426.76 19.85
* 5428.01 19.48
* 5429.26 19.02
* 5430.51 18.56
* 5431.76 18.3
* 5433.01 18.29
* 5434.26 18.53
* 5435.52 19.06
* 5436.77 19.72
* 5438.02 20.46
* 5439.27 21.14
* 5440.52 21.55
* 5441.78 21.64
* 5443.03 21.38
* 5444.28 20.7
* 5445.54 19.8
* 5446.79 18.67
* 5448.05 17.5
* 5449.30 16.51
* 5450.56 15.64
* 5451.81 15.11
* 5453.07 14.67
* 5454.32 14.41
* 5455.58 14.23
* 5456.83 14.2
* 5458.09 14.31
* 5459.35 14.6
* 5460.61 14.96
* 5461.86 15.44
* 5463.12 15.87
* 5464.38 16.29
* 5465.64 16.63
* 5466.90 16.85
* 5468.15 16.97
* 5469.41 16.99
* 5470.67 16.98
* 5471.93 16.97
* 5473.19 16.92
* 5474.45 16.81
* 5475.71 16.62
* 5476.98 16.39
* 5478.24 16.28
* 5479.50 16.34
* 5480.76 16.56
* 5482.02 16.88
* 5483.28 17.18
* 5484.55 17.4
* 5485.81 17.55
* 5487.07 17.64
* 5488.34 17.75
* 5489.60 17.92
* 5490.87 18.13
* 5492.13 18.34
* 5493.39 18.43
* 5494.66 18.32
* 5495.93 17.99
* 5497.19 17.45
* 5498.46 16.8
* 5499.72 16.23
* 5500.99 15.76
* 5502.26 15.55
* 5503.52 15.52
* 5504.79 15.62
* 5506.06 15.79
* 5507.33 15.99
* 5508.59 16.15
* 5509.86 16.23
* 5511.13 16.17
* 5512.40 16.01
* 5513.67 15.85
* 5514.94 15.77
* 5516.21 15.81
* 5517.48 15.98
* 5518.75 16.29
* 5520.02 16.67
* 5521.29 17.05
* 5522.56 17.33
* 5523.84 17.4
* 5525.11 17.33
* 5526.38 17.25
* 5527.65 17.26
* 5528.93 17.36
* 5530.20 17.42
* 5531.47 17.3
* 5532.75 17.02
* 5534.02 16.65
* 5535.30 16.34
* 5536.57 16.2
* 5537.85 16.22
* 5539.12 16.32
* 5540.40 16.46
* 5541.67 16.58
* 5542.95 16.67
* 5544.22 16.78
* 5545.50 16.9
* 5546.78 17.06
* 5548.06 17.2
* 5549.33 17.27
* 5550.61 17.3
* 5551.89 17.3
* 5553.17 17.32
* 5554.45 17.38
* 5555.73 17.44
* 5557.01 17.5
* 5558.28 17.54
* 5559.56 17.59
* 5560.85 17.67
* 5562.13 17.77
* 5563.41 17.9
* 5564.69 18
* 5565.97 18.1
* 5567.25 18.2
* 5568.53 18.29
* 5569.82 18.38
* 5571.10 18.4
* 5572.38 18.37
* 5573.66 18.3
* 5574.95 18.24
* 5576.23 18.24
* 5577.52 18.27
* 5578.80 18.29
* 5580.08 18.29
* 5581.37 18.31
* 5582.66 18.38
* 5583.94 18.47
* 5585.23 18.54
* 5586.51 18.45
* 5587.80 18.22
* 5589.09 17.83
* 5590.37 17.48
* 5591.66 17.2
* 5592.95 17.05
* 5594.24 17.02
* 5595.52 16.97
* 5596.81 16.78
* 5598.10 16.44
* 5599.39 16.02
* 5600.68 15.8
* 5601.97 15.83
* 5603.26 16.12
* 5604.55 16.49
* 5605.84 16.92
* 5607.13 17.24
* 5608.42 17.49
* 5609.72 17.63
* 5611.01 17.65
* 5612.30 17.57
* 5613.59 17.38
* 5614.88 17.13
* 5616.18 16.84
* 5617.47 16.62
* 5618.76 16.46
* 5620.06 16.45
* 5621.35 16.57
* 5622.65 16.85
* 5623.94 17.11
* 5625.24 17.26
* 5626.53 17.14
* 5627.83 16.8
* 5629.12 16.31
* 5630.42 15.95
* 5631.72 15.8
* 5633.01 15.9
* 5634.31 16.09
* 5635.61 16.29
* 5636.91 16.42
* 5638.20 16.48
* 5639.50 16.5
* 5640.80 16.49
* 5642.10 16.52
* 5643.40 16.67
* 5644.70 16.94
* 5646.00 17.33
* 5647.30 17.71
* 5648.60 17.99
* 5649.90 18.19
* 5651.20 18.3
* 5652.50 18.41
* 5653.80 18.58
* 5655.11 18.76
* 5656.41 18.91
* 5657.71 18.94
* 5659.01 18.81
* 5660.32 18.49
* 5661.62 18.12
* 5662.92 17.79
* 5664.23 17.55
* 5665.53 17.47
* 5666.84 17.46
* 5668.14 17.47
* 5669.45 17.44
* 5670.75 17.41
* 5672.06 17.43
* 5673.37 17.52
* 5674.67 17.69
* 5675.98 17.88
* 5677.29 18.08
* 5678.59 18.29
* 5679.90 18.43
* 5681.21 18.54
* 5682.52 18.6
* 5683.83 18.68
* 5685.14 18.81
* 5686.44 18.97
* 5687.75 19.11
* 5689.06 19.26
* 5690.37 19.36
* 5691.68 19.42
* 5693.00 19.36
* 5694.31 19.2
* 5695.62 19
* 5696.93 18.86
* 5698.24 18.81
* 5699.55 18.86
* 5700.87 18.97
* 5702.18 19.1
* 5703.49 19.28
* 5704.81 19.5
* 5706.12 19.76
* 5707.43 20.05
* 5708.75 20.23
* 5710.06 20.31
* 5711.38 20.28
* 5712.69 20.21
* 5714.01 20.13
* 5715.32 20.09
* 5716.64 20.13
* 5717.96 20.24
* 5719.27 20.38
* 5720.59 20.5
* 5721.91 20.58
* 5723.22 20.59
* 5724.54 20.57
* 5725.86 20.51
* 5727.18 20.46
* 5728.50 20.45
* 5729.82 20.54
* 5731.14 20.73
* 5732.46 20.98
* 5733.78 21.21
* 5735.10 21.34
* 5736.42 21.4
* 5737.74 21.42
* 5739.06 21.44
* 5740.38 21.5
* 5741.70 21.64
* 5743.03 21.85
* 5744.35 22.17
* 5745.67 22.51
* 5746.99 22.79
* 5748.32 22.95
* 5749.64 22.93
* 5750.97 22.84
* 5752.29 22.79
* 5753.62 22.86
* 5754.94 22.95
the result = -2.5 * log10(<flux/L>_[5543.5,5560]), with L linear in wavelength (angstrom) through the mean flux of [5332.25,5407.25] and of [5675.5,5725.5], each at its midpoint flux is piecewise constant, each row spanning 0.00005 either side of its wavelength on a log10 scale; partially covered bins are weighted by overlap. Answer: 0.10 mag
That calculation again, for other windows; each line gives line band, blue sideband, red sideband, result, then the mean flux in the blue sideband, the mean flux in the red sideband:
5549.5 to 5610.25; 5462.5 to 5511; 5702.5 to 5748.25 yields 0.05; 16.8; 20.8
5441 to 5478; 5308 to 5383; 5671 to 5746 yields 0.09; 17.4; 19.8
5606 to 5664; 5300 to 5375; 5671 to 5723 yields 0.10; 17.1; 19.2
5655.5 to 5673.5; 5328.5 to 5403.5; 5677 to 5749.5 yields 0.11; 18.1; 20.2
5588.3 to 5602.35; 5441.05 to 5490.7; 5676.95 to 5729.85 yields 0.09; 16.8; 19.6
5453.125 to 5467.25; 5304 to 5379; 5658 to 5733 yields 0.18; 17.2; 19.2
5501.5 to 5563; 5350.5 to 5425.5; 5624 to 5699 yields 0.10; 19.1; 17.8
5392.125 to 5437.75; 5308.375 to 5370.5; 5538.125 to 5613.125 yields -0.13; 17.1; 17.5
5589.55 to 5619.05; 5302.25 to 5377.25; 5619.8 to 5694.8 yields 0.05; 17.2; 17.7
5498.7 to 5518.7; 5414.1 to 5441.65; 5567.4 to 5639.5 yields 0.18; 20.1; 17.2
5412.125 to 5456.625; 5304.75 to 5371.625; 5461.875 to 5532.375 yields -0.13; 17.1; 16.8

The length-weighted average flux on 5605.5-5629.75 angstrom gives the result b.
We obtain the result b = 17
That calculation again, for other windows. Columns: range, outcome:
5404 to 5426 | 19.8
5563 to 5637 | 17.3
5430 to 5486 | 17.3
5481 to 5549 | 16.8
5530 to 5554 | 16.9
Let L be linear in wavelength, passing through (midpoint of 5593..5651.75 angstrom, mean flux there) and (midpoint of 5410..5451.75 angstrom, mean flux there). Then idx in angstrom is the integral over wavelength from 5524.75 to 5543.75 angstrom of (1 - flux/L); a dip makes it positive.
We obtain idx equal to 1.4 angstrom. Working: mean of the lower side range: 19.7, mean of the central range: 16.8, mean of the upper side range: 16.8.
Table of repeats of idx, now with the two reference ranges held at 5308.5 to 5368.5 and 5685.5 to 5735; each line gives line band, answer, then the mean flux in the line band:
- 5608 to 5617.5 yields 0.9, 17.3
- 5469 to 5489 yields 1.4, 17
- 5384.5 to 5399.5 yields -1.4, 19.2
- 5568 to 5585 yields 0.5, 18.3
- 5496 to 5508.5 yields 1.5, 16.2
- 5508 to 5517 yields 1.2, 16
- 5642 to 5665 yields 1.7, 18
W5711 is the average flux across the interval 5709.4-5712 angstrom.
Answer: 20.3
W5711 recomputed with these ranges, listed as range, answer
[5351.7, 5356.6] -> 18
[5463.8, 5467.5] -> 16.6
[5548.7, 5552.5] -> 17.3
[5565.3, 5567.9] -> 18.2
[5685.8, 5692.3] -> 19.2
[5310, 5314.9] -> 16.7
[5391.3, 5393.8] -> 19.1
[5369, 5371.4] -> 17.3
